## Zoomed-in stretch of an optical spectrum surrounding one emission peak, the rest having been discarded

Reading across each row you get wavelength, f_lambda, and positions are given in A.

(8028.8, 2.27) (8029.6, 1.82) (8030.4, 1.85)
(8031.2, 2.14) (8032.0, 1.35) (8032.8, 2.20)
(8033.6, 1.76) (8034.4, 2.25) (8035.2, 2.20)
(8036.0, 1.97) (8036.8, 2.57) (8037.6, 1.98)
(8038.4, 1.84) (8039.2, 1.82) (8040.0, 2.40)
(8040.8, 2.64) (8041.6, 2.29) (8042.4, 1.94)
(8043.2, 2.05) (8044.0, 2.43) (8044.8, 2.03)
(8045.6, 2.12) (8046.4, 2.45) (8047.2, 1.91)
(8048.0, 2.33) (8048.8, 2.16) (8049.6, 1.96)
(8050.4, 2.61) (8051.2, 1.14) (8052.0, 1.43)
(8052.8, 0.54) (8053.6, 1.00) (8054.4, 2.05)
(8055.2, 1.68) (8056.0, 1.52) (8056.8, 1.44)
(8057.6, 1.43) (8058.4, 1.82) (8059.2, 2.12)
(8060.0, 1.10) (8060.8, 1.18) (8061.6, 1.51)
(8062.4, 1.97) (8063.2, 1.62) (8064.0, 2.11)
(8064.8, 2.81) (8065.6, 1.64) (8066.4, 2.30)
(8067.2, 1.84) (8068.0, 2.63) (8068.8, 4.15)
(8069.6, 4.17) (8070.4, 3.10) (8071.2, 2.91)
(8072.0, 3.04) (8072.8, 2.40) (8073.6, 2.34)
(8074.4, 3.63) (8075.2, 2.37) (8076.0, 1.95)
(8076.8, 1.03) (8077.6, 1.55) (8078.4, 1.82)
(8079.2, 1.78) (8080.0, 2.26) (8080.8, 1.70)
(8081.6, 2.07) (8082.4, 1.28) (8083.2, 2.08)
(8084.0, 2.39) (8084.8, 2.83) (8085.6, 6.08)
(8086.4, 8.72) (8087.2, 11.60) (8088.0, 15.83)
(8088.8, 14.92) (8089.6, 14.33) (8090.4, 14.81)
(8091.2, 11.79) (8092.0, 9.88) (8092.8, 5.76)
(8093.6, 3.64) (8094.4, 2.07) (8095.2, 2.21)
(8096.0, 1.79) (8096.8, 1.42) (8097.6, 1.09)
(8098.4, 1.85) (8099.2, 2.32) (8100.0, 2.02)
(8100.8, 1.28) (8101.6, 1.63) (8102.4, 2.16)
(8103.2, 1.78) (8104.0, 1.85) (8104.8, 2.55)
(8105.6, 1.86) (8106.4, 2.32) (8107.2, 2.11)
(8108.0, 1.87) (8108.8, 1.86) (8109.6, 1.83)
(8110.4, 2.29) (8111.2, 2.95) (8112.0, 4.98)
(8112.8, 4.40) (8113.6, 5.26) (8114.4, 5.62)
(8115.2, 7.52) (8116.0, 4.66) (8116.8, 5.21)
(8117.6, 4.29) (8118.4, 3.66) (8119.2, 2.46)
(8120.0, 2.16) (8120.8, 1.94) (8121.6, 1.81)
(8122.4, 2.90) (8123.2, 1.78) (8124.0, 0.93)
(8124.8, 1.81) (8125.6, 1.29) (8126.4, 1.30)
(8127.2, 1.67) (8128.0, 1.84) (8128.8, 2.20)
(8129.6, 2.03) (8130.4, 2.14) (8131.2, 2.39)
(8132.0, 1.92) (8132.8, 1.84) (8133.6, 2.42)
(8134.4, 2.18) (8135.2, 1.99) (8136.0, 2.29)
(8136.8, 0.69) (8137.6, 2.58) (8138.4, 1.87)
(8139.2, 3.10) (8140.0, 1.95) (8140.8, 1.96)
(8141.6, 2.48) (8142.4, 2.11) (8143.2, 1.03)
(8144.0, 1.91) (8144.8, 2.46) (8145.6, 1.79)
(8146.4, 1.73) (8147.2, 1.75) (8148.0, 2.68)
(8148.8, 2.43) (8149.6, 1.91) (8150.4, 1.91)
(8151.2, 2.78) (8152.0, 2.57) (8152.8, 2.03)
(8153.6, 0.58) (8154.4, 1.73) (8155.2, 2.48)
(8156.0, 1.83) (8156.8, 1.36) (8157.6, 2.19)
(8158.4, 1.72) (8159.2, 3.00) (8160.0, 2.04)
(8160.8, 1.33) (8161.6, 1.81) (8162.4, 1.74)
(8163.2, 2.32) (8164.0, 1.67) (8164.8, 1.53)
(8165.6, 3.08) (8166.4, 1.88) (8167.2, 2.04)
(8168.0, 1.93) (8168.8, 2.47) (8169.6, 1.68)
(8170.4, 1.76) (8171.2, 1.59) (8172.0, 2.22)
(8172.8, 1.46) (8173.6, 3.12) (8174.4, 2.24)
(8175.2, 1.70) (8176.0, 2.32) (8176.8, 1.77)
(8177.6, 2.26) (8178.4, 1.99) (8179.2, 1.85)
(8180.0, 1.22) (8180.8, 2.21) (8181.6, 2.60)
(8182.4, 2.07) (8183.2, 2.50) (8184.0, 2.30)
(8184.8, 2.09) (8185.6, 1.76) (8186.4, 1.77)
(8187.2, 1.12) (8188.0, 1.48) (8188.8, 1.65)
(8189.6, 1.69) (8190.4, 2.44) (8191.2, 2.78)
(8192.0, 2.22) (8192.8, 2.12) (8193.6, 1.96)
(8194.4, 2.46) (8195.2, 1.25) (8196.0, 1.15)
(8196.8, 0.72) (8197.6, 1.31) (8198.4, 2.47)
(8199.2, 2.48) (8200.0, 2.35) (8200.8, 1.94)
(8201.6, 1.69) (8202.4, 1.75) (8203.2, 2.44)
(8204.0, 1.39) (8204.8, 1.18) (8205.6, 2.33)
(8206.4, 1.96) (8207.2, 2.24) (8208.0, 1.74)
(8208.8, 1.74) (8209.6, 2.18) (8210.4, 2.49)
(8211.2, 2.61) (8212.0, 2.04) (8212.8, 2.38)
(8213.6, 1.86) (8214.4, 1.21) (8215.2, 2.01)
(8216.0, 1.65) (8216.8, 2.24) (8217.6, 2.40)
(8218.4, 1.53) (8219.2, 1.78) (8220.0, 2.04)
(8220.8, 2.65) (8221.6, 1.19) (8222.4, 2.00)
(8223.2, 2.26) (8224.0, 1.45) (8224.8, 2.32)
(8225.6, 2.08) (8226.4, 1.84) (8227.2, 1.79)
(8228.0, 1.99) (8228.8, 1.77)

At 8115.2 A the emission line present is [N II] 6583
